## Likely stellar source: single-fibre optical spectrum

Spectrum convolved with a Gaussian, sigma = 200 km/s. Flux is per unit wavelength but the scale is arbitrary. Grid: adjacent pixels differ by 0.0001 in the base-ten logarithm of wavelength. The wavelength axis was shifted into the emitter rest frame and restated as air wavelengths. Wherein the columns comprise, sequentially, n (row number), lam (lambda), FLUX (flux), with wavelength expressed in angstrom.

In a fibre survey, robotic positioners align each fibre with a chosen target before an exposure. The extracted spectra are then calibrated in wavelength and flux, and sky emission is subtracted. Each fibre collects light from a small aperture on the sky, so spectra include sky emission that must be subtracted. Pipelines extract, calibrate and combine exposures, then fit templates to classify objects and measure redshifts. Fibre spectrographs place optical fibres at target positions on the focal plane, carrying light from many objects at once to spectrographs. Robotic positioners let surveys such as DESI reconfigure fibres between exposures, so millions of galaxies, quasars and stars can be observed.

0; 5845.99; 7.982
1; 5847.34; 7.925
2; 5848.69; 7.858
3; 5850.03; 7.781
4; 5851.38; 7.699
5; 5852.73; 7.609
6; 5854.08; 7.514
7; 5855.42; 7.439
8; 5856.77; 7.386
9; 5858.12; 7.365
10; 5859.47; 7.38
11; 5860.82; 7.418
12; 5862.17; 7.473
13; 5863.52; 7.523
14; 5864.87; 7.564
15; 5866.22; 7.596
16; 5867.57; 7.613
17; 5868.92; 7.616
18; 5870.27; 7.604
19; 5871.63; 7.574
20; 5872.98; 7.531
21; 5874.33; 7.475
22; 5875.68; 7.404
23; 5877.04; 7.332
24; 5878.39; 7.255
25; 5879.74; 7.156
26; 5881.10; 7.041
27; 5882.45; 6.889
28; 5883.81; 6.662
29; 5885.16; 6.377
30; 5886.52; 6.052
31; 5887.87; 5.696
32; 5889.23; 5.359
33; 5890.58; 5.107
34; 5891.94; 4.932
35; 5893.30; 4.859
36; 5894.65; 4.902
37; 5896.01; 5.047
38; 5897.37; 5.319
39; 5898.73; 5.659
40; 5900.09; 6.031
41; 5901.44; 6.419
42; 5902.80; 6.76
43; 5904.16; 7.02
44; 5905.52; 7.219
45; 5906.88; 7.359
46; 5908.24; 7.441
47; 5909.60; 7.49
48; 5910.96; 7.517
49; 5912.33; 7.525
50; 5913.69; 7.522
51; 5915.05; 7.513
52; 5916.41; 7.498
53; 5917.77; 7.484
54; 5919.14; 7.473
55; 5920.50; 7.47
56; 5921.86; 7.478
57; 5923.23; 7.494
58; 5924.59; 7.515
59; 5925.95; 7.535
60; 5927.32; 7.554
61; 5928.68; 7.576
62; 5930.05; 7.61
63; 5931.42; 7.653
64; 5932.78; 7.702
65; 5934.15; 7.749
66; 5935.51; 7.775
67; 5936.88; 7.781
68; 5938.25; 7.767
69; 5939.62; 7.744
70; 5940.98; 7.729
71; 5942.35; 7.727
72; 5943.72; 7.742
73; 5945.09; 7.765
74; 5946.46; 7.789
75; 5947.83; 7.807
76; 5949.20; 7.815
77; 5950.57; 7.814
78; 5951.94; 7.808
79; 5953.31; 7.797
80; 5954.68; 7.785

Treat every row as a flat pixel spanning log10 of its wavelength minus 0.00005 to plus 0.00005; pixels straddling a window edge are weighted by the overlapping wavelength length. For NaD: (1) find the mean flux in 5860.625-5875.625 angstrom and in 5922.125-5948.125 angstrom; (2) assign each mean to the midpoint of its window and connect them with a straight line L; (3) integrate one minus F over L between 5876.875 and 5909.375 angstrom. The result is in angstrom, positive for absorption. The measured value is 5.8 angstrom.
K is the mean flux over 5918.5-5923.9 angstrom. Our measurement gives 7.48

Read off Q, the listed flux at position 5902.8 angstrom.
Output 6.76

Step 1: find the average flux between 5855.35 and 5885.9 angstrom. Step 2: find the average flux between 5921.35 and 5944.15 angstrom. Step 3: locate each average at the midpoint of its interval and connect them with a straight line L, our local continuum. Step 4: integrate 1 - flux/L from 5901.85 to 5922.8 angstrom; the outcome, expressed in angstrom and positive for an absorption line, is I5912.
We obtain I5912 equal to 0.5 angstrom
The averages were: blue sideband 7.33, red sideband 7.65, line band 7.37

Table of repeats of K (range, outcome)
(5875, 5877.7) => 7.36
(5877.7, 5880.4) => 7.23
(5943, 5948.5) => 7.77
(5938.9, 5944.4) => 7.74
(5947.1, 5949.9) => 7.81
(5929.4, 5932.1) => 7.63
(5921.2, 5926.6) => 7.51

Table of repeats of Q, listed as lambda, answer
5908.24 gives 7.441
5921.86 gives 7.478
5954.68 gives 7.785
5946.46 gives 7.789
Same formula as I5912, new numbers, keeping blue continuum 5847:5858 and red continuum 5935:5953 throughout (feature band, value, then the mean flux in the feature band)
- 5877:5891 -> 2.3 angstrom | 6.44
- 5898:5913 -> 1.5 angstrom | 6.94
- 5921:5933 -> 0.3 angstrom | 7.56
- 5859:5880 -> 0.5 angstrom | 7.48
